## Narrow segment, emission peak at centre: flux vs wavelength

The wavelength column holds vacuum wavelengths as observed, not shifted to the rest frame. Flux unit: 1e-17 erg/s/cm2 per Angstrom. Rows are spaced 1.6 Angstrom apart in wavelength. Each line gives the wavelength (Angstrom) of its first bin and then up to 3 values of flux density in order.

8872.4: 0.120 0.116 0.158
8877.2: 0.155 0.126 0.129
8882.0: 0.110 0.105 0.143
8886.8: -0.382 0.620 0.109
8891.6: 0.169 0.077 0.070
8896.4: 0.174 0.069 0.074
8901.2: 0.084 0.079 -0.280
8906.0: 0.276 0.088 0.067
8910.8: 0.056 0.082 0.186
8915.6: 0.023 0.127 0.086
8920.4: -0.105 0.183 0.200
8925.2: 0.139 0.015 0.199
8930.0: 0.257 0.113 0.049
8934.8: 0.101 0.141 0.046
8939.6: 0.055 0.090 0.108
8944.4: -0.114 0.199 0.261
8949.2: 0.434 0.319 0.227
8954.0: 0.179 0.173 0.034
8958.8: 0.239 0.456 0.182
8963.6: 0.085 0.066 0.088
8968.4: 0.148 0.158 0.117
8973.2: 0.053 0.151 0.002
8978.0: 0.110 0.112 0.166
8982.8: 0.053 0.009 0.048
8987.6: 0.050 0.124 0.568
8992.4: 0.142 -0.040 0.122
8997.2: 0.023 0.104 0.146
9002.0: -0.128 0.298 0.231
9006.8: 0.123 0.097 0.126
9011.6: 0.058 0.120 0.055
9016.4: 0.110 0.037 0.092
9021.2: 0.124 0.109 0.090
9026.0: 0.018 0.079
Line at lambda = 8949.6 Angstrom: H-gamma 4340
